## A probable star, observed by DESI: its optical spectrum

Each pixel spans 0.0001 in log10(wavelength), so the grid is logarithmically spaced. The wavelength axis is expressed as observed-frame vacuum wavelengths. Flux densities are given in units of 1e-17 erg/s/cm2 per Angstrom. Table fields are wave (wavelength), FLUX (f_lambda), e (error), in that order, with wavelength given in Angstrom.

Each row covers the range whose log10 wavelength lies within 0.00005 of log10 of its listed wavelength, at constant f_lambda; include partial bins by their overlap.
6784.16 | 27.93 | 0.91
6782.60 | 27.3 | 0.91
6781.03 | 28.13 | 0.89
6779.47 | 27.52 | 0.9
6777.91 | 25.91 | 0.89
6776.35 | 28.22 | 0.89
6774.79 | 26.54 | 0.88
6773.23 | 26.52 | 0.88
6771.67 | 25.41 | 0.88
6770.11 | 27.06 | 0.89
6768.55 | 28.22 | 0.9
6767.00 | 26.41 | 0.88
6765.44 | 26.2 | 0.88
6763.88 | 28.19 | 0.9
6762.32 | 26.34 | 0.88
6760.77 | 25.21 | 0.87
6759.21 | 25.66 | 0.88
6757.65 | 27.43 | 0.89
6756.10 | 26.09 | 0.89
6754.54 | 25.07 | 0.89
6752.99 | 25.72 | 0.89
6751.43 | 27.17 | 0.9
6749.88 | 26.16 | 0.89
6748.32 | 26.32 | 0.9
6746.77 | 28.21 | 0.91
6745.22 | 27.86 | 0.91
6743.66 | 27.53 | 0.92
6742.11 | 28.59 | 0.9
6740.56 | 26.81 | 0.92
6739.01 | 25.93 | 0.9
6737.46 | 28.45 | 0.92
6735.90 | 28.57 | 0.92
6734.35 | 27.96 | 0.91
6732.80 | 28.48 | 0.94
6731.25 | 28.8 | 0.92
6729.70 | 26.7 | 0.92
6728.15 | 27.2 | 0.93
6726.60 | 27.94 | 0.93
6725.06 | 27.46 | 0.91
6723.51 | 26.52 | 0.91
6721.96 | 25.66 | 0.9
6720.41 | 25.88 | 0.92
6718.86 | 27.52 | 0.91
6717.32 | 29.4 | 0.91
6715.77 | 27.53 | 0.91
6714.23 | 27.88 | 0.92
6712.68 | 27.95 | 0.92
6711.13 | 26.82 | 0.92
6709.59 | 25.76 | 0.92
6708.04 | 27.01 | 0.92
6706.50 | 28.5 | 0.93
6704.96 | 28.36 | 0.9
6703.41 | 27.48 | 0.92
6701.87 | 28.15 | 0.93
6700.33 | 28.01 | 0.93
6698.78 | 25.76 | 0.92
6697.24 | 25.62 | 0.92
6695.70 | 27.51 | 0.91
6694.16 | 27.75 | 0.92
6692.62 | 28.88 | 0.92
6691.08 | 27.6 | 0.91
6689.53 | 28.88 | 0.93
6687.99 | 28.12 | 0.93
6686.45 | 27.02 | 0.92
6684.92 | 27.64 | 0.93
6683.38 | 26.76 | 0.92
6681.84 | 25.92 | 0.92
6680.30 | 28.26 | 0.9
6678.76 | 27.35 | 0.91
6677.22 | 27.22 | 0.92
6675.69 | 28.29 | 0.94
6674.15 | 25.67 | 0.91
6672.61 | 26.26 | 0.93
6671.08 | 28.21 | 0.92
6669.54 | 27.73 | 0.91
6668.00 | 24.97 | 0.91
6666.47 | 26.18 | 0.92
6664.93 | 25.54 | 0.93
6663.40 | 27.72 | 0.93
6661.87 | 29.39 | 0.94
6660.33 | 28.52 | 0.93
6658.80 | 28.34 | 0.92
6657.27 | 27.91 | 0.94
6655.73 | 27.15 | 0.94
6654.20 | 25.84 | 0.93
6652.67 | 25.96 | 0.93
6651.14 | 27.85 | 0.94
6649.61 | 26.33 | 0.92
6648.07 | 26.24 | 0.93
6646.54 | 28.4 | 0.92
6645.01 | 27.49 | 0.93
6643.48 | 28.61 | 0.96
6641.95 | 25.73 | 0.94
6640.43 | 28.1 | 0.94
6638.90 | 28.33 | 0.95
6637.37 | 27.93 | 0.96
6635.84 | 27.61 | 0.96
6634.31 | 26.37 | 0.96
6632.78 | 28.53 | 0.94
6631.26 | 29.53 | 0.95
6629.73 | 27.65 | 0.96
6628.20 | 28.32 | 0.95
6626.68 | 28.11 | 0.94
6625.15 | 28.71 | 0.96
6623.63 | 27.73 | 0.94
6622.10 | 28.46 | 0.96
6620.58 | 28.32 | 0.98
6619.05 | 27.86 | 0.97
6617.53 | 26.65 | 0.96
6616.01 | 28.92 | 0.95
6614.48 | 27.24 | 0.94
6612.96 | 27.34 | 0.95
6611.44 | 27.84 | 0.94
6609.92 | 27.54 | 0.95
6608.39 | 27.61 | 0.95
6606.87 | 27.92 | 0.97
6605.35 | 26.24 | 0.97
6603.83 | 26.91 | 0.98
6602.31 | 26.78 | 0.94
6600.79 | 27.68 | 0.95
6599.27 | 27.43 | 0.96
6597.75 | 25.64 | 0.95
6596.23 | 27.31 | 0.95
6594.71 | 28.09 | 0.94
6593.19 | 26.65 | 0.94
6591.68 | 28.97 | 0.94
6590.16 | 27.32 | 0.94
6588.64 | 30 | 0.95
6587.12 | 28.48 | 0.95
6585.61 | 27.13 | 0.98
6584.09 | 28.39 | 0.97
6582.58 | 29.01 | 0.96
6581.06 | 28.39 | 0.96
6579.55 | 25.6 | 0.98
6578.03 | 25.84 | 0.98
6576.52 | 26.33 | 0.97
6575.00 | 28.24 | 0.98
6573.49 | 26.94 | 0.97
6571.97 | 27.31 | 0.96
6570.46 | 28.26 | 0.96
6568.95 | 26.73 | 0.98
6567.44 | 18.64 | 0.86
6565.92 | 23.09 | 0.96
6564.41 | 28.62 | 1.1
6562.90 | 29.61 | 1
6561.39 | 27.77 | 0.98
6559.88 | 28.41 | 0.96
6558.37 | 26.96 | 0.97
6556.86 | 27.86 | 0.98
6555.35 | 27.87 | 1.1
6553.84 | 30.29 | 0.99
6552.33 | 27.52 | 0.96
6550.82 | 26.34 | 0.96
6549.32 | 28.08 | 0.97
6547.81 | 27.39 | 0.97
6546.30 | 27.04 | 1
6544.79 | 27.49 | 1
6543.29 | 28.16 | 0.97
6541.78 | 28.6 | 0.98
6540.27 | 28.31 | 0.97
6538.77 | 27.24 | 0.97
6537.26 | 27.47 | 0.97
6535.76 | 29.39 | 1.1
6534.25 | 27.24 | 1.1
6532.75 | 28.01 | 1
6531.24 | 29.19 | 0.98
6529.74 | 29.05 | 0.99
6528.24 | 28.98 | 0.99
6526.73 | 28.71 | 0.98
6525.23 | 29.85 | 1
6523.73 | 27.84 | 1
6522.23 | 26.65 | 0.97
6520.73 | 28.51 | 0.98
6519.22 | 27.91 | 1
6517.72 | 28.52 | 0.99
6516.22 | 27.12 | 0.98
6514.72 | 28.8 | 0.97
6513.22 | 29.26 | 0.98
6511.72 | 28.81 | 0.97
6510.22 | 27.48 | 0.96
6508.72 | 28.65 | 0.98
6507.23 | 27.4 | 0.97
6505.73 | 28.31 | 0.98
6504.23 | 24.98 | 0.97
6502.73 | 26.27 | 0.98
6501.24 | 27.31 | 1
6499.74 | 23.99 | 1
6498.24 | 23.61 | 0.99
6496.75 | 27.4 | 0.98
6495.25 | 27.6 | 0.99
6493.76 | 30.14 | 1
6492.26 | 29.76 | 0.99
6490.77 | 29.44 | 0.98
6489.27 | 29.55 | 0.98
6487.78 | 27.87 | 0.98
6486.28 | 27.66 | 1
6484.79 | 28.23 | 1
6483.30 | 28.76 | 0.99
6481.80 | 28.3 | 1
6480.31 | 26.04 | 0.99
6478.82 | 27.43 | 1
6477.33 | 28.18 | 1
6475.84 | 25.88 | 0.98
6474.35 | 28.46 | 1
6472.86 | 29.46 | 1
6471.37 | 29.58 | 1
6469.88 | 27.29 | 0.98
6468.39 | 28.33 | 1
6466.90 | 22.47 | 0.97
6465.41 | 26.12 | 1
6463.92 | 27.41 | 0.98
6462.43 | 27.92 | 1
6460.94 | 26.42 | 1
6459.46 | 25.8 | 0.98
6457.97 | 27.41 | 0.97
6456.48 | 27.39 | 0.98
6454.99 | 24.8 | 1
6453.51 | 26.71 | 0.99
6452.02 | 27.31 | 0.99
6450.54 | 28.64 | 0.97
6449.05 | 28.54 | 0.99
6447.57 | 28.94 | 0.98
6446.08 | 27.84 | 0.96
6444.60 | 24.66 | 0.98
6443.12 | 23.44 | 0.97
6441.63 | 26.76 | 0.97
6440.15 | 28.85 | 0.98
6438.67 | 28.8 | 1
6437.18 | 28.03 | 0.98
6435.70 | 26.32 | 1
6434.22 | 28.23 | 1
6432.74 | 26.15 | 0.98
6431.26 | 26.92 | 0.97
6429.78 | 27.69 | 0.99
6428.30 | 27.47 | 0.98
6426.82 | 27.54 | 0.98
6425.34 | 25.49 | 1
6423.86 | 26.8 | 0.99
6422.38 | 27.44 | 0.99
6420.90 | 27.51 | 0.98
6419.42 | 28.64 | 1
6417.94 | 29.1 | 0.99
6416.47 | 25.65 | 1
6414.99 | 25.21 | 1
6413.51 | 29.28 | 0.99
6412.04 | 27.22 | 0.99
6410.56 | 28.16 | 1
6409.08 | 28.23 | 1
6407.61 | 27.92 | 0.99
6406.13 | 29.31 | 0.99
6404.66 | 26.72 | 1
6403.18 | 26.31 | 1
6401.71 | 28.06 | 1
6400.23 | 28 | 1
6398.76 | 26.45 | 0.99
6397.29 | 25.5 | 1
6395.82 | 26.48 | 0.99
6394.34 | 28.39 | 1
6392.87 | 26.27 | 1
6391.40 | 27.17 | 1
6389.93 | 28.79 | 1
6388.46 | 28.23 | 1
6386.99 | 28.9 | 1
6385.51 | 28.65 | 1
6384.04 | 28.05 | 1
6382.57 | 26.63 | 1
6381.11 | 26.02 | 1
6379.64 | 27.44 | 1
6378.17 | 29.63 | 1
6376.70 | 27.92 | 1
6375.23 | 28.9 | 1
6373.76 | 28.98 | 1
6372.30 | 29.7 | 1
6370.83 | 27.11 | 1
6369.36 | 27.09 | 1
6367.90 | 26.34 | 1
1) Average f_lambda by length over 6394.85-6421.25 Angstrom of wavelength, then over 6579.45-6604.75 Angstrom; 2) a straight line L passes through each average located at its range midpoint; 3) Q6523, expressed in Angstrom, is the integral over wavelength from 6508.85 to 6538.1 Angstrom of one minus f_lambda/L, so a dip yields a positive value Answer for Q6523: -0.8 Angstrom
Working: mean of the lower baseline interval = 27.4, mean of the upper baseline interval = 27.7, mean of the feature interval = 28.4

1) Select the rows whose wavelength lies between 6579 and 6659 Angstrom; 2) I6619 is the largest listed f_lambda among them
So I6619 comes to 30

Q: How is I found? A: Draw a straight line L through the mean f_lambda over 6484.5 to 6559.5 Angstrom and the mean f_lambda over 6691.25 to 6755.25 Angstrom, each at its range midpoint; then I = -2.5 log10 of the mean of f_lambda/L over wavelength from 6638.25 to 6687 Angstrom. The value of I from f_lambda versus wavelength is 0.01 mag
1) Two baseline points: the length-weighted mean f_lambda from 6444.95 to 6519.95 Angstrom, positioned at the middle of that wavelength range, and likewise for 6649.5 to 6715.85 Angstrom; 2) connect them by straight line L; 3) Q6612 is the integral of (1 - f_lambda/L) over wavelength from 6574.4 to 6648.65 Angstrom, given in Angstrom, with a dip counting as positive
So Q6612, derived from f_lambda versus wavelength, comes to -0.7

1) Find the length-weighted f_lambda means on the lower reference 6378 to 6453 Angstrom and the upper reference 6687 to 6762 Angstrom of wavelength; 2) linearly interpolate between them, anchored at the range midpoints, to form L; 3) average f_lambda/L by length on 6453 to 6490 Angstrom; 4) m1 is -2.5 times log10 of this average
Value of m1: 0.00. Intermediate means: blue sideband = 27.4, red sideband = 27.3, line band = 27.3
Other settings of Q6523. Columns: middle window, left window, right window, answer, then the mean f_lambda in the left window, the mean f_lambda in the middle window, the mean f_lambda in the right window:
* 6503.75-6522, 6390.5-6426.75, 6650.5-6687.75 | -0.49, 27.3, 28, 27.2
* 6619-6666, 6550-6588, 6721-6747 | -0.57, 27.2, 27.7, 27.5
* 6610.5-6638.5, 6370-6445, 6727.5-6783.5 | -0.76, 27.5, 28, 27.1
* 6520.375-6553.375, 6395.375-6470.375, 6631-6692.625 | -0.99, 27.1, 28.1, 27.4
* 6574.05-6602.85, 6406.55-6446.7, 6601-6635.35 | 0.14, 27.2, 27.5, 27.8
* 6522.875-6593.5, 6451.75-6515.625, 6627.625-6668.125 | -0.58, 27.4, 27.7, 27.5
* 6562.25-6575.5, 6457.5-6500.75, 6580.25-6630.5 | 0.65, 27.5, 26.3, 27.8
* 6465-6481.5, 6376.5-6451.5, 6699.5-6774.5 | 0.09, 27.5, 27.3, 27.2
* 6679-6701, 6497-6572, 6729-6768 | -0.18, 27.5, 27.4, 27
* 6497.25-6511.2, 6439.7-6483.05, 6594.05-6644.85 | 0.39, 27.1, 26.5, 27.7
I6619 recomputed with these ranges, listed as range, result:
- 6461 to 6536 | 30.14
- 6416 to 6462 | 29.1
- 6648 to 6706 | 29.39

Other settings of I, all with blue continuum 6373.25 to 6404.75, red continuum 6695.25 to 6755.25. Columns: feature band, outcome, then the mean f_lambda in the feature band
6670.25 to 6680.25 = 0.004 mag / 27.2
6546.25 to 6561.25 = -0.014 mag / 27.8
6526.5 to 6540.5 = -0.034 mag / 28.3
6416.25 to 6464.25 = 0.015 mag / 27.2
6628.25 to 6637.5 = -0.022 mag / 27.9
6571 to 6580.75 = 0.025 mag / 26.8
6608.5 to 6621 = -0.011 mag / 27.7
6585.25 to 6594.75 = -0.028 mag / 28.1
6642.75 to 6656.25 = 0.011 mag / 27.1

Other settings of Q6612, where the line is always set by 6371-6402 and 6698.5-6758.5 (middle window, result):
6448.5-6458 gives 0.17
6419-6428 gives 0.18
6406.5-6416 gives 0.03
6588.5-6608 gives 0.08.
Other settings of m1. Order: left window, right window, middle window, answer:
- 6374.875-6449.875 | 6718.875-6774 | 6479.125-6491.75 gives -0.035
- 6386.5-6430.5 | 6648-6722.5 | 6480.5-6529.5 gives -0.020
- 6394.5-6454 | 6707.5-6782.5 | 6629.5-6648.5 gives -0.024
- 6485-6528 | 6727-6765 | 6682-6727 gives -0.007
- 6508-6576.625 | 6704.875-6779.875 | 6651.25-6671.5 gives 0.007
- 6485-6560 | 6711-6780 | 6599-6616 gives 0.009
